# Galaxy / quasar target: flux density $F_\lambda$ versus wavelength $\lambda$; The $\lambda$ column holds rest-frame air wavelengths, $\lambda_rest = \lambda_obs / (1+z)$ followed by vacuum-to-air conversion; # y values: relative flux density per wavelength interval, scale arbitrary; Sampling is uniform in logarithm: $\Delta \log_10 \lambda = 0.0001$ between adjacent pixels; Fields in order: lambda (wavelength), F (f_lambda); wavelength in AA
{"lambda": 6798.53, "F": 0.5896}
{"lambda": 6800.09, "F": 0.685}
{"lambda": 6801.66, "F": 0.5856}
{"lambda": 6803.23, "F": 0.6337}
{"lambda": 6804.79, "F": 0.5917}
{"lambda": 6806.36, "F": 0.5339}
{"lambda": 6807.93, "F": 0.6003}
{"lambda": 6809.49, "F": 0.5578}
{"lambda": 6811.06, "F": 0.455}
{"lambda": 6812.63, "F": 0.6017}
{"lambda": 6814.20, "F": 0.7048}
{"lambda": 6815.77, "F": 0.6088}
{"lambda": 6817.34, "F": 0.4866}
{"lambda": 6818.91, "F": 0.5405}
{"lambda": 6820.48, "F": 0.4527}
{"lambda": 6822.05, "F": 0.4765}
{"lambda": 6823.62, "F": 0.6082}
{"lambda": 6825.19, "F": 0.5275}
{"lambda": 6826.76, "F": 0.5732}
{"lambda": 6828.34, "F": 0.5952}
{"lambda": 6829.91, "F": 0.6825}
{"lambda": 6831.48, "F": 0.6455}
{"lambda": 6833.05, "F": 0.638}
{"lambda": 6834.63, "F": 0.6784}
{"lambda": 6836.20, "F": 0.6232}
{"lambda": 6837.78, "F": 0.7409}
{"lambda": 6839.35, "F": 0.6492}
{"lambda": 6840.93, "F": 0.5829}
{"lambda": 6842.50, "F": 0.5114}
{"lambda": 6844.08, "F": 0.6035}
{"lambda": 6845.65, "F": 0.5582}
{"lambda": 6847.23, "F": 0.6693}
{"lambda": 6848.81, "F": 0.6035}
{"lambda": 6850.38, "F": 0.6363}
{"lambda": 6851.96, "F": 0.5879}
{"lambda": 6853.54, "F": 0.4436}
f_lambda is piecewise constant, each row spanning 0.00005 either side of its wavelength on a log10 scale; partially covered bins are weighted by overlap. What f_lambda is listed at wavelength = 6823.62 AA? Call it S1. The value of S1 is 0.6082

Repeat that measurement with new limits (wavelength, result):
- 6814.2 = 0.7048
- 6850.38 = 0.6363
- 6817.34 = 0.4866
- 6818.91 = 0.5405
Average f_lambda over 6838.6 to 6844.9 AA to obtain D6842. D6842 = 0.586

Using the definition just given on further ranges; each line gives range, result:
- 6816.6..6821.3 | 0.493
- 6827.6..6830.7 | 0.641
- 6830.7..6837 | 0.646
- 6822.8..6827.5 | 0.569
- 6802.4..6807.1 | 0.587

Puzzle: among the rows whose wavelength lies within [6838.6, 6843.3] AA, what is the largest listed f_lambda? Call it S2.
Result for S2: 0.6492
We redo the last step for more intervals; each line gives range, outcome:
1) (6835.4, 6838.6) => 0.7409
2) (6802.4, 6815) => 0.7048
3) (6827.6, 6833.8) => 0.6825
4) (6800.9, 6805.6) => 0.6337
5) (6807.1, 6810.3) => 0.6003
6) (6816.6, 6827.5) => 0.6082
